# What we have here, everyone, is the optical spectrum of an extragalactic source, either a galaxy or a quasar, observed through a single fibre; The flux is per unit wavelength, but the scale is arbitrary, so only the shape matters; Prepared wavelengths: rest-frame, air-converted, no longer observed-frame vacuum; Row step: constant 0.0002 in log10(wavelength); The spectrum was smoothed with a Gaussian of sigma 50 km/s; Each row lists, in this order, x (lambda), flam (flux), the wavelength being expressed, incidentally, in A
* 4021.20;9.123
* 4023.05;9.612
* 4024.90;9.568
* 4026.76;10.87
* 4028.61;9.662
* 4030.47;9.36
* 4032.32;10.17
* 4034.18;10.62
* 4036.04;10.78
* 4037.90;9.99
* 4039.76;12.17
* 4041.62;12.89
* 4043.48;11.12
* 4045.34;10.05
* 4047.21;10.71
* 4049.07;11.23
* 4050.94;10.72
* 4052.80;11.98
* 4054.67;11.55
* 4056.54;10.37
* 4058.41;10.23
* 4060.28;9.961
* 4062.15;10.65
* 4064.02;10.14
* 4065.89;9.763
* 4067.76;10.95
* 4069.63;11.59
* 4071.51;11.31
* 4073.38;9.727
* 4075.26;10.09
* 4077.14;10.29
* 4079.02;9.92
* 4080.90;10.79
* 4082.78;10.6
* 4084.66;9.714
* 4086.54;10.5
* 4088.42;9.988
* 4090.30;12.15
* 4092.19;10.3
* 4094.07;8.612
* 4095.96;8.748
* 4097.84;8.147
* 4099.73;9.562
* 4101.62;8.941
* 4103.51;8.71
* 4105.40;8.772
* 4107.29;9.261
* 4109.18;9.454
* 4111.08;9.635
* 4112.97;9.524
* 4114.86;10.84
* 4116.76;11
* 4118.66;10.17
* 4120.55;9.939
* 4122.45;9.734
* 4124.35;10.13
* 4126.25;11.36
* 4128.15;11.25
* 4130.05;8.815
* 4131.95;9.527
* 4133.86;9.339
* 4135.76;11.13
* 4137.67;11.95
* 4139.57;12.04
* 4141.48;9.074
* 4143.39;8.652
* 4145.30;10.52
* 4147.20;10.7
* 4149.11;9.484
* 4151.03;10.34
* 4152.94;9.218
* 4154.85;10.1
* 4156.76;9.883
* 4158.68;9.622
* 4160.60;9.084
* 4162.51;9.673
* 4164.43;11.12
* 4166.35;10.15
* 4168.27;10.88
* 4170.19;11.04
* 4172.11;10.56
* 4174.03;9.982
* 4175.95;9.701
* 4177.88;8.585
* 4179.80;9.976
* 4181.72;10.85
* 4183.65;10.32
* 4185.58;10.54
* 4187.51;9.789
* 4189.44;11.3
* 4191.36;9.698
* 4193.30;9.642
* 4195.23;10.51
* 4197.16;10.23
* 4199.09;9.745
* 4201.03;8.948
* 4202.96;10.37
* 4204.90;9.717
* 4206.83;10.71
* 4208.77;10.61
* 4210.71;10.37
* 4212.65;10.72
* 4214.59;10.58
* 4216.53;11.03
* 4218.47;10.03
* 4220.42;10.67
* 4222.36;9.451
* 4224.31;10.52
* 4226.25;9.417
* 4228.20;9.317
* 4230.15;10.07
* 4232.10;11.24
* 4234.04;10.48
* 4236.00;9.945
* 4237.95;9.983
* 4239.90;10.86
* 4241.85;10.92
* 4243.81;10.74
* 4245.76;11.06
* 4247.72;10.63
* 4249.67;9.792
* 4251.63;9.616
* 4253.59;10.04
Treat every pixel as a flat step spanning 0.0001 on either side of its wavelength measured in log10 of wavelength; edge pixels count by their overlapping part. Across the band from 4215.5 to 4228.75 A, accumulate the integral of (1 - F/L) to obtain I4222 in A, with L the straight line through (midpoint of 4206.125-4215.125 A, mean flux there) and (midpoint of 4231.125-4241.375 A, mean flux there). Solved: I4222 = 0.6 A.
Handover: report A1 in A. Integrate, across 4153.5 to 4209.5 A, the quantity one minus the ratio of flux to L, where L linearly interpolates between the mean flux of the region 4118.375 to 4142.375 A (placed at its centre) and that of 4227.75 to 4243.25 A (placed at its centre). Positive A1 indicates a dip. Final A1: 1.4 A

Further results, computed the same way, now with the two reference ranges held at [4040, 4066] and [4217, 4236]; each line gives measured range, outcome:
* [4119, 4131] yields 0.4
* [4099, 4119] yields 1.9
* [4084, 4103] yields 1.9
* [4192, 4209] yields 0.4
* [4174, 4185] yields 0.5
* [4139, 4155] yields 0.8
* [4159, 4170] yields 0.2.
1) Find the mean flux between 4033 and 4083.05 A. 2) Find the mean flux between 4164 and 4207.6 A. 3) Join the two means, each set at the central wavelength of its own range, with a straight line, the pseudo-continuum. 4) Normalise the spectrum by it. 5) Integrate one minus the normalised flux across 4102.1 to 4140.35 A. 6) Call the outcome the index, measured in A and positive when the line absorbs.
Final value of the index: 1.3 A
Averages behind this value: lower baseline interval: 10.7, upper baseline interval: 10.2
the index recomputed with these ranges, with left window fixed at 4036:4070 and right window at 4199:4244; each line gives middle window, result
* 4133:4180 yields 1.7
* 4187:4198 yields 0.2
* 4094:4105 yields 2.0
